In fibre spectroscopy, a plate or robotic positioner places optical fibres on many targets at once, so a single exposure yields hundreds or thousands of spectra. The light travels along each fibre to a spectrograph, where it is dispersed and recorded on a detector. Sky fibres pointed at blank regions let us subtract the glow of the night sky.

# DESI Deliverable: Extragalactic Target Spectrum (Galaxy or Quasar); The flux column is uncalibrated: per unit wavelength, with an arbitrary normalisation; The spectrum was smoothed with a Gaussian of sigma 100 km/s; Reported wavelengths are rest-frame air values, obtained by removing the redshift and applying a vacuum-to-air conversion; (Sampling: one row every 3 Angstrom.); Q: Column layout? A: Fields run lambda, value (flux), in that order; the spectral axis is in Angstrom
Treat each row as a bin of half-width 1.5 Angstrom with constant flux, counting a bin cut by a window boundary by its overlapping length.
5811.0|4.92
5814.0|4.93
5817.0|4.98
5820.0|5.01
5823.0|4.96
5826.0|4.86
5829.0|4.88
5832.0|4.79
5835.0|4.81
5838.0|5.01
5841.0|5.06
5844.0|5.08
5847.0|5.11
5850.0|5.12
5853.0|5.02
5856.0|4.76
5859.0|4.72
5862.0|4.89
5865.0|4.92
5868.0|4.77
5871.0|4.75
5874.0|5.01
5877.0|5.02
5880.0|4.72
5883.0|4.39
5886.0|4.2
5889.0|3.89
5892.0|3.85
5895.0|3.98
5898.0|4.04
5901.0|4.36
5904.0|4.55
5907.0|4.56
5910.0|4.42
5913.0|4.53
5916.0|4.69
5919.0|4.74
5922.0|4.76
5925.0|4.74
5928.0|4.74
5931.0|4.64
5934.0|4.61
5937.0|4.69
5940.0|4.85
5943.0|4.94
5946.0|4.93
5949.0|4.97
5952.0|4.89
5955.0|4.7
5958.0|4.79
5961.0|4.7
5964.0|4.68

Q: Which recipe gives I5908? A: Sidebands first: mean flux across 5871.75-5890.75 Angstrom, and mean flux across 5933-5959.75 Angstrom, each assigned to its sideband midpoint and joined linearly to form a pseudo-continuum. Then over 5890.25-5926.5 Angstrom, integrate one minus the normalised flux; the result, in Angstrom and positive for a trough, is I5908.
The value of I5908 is 1.8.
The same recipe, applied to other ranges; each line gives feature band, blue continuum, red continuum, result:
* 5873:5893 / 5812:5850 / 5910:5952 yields 1.7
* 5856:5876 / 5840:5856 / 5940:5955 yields 0.7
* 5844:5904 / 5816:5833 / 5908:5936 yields 2.1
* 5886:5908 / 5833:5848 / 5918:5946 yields 3.1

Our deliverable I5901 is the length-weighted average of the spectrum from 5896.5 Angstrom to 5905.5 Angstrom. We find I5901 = 4.32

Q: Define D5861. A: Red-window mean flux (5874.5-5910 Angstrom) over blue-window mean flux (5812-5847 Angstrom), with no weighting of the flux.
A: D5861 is 0.88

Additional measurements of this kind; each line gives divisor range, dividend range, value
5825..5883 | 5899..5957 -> 0.96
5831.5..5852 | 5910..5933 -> 0.93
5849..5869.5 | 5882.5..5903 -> 0.84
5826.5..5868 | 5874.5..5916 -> 0.89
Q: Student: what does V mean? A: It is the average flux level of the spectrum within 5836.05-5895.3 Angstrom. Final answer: 4.73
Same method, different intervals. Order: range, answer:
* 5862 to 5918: 4.49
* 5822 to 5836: 4.86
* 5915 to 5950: 4.77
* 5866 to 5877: 4.87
